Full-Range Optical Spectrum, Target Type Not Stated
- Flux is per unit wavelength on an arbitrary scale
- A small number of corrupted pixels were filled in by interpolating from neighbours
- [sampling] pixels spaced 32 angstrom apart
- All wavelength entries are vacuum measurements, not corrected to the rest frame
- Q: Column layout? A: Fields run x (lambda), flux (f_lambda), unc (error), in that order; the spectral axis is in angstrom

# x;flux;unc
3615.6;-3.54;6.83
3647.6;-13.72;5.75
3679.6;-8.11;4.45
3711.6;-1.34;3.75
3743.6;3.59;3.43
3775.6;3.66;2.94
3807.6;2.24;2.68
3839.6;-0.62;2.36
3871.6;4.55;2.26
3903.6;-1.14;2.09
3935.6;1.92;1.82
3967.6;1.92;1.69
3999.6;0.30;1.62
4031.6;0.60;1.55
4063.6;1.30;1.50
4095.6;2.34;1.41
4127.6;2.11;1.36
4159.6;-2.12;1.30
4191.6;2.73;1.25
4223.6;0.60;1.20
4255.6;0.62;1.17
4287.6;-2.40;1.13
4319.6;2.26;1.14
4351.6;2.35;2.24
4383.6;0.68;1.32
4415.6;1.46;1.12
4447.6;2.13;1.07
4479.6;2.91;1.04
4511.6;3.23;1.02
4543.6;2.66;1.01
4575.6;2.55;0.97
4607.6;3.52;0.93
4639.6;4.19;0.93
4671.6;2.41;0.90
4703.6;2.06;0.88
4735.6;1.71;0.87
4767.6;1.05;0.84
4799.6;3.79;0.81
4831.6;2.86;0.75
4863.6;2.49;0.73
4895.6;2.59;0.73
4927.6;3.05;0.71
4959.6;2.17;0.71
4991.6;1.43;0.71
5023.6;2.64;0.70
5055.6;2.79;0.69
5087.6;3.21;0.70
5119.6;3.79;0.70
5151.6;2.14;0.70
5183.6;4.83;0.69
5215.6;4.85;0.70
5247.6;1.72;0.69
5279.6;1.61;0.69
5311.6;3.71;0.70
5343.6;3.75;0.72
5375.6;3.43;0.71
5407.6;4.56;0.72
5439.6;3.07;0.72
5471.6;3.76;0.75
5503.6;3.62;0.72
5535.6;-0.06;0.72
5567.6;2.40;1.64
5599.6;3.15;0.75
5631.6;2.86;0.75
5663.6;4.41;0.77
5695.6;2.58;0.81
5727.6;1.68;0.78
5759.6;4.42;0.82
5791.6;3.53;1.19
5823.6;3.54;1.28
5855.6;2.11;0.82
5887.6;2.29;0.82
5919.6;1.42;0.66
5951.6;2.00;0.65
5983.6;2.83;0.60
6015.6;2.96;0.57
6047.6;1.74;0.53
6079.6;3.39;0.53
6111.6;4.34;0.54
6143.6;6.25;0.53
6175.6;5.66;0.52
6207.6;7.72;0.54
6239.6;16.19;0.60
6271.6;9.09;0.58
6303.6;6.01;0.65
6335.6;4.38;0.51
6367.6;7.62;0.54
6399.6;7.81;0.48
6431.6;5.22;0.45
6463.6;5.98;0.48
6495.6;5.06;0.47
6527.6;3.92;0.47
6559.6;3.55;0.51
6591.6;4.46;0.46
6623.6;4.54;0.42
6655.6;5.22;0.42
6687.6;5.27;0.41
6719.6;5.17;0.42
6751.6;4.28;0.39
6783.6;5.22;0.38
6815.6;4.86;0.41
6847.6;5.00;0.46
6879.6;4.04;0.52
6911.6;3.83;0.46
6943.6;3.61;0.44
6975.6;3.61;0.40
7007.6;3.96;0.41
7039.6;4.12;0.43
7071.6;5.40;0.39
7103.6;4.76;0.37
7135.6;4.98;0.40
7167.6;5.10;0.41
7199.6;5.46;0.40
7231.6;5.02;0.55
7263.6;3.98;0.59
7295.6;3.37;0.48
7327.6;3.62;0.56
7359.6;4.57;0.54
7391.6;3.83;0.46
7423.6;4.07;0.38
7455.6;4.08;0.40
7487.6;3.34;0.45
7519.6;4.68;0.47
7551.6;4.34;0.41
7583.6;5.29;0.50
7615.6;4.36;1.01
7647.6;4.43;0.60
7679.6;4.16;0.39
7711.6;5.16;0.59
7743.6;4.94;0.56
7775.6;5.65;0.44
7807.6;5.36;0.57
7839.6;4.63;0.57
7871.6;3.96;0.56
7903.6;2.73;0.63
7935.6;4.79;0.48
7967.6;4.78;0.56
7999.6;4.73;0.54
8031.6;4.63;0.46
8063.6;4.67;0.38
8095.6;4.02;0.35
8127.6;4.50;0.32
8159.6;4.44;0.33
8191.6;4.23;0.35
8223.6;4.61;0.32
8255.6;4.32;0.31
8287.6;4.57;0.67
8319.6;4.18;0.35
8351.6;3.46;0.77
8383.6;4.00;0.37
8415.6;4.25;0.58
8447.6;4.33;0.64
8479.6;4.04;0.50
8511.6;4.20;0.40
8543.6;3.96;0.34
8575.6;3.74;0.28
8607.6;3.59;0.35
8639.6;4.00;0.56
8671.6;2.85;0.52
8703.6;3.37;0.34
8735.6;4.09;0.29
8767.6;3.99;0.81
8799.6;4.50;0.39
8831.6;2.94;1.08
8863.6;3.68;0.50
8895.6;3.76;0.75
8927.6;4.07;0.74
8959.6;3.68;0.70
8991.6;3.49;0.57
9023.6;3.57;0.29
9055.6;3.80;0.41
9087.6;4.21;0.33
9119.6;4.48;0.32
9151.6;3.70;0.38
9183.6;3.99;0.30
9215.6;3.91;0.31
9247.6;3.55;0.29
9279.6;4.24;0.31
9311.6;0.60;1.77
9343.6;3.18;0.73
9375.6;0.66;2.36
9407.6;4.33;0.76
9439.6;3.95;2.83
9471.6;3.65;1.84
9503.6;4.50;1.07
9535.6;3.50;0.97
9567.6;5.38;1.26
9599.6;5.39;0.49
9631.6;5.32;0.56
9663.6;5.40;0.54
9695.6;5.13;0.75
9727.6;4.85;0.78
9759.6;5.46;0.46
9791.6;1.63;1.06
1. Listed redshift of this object 4.040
